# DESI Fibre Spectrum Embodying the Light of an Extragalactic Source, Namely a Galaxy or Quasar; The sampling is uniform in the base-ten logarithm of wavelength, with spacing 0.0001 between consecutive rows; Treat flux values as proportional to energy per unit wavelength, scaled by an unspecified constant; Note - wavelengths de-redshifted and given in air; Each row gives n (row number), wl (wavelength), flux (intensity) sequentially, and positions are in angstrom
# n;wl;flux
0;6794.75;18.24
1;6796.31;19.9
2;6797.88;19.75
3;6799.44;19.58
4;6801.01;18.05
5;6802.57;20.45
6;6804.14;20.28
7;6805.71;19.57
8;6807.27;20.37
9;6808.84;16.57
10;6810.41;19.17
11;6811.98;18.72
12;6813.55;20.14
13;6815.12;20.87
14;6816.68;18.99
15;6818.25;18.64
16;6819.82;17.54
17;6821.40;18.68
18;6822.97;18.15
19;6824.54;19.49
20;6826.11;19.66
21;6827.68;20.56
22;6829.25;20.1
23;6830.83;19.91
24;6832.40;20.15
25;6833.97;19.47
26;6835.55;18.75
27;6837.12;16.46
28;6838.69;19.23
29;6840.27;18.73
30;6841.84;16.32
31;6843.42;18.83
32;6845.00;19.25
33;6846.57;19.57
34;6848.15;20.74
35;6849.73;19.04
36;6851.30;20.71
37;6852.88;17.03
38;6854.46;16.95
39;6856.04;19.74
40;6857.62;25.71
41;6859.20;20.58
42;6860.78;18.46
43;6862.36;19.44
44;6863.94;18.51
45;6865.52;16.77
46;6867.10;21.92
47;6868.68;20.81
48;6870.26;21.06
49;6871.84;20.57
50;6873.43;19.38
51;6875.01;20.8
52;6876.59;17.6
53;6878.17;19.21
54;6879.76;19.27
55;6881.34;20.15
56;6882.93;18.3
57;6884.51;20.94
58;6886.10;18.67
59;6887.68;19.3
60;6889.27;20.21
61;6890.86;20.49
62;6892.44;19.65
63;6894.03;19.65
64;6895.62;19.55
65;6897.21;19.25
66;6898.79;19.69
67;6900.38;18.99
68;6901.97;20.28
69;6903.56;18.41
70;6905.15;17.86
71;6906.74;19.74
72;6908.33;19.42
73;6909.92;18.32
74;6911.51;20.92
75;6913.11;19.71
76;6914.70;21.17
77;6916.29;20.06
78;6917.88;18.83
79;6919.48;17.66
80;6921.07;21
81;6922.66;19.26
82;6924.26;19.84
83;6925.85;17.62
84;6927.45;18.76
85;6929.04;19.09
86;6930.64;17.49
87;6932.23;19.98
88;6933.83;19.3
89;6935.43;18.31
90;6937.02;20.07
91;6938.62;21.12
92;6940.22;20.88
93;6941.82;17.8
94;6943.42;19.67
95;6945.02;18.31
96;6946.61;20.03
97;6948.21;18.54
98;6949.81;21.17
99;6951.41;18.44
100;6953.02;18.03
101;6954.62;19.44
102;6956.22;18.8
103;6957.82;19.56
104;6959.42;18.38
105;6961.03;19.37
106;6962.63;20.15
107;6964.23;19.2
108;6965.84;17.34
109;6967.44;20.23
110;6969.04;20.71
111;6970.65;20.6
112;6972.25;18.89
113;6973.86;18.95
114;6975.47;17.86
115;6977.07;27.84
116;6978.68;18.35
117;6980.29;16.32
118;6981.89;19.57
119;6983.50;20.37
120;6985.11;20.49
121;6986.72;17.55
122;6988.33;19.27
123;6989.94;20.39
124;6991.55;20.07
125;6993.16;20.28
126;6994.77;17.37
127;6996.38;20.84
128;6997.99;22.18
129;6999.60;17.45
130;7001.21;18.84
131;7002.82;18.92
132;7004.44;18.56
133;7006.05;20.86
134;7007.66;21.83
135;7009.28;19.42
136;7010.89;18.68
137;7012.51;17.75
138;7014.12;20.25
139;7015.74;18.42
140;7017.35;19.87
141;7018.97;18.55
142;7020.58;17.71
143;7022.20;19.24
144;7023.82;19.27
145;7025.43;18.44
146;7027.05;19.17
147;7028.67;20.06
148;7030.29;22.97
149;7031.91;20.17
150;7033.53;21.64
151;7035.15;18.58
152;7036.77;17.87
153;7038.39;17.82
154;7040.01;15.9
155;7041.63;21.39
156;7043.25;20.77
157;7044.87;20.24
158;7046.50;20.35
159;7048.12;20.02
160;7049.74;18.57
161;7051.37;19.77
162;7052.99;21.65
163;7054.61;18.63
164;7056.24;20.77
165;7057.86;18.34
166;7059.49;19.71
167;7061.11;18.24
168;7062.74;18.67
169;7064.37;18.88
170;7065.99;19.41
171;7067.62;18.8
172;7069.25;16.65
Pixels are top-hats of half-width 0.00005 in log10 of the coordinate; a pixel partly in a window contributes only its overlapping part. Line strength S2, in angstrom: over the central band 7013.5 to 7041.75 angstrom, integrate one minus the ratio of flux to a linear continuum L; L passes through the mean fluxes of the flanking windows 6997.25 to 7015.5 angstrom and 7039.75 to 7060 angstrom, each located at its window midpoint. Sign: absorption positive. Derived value 0.6 angstrom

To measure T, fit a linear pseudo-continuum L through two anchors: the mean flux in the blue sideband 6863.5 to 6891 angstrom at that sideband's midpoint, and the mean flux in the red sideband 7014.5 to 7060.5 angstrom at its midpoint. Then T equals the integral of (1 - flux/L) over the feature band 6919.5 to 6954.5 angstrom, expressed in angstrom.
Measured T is 0.6 angstrom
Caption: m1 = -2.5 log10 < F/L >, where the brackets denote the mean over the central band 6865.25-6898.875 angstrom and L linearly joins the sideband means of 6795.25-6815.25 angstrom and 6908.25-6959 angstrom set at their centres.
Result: -0.021 mag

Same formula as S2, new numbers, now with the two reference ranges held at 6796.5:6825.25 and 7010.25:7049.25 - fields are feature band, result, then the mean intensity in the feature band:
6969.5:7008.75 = -0.81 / 19.7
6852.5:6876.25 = -0.77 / 19.9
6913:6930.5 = 0.00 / 19.3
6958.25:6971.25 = -0.11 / 19.5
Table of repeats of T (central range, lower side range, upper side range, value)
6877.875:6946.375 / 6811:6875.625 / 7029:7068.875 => 0.17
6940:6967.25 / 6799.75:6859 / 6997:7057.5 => 0.45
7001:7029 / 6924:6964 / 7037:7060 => 0.31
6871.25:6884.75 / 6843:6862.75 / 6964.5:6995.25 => 0.13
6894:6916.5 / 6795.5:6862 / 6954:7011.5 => -0.08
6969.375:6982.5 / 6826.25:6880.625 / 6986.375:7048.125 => -0.25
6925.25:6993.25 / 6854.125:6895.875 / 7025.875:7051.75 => 1.14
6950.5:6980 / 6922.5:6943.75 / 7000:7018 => -0.37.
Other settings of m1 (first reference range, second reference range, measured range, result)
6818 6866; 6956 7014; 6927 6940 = 0.00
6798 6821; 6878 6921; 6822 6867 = 0.00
